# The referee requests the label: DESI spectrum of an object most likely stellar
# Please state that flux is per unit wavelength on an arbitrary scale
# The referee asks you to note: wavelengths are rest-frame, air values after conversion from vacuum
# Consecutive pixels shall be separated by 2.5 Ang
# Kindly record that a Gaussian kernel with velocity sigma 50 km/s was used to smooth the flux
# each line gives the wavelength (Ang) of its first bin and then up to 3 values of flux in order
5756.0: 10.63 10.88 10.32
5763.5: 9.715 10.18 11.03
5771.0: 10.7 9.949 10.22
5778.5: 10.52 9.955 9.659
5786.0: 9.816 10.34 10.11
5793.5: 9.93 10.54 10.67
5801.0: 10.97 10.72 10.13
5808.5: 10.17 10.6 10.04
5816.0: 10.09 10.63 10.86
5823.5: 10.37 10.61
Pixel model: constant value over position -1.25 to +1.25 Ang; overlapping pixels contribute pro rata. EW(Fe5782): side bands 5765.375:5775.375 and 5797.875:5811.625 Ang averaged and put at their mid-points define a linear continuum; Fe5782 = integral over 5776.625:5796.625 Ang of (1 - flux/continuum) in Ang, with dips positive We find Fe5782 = 0.8 Ang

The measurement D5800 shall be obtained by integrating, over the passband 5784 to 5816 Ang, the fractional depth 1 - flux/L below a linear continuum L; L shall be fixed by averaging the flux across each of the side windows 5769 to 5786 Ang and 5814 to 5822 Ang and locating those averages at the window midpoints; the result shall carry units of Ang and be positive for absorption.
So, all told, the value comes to 0.1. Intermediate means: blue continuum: 10.2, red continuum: 10.5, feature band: 10.3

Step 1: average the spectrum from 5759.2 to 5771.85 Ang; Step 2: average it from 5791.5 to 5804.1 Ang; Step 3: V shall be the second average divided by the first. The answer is 1.01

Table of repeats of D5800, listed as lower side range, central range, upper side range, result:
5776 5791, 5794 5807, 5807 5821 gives -0.4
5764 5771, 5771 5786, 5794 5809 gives 0.6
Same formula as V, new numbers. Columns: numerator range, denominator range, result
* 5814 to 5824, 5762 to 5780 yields 1.01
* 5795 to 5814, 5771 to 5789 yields 1.04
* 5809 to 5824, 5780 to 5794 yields 1.05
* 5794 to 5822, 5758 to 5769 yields 1.01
